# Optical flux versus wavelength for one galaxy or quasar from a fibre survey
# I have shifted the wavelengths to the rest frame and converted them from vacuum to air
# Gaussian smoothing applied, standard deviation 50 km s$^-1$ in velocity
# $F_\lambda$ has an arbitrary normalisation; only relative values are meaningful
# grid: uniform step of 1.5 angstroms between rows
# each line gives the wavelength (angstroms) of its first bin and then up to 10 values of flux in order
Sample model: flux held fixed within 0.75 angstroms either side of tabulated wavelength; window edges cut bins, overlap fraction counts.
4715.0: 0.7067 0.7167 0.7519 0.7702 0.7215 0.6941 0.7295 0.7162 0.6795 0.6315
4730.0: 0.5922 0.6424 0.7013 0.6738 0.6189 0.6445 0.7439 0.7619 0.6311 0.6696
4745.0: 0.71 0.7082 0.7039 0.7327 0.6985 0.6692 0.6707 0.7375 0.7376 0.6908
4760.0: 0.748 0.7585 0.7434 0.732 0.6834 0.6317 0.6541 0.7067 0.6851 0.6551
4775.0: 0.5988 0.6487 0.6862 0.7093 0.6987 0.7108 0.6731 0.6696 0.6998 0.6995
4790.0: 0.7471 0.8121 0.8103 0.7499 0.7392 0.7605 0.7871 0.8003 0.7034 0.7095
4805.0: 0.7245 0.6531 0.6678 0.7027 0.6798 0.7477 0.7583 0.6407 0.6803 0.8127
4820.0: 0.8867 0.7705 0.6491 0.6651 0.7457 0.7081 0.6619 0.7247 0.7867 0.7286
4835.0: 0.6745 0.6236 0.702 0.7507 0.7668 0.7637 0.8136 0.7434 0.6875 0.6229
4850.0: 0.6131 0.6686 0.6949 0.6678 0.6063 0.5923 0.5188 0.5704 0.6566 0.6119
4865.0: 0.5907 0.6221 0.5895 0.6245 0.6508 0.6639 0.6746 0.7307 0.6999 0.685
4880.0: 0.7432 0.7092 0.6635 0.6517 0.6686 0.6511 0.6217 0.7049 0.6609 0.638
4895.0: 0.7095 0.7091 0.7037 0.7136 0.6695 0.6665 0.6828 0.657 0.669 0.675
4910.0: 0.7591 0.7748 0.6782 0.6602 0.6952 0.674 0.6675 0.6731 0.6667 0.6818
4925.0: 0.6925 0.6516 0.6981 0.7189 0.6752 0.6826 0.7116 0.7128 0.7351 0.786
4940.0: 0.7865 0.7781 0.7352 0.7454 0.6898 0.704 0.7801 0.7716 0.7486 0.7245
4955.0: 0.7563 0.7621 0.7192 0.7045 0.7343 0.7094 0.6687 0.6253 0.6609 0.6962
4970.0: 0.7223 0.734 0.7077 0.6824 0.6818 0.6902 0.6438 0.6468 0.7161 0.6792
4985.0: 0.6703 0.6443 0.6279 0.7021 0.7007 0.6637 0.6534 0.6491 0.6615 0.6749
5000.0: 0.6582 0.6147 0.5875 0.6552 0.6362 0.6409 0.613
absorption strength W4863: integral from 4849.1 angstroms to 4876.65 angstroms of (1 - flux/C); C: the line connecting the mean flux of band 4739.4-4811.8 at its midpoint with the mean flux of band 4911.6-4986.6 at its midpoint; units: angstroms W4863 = 2.92 angstroms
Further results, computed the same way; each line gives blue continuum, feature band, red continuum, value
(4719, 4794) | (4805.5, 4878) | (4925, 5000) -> 1.5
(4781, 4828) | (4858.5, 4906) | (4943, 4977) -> 4.0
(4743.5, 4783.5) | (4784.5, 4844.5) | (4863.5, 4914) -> -3.6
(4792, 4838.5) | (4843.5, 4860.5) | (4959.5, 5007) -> 1.5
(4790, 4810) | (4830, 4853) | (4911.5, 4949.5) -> 0.6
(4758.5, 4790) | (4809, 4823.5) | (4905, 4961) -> -0.8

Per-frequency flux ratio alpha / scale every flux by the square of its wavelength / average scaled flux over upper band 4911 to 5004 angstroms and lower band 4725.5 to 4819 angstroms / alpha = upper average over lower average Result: 1.07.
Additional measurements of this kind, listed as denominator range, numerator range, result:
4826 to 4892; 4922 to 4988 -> 1.09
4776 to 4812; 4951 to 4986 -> 1.04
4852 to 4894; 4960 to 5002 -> 1.09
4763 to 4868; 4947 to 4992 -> 1.07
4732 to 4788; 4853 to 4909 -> 1.00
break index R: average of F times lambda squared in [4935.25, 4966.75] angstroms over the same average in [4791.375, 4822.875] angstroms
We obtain 1.0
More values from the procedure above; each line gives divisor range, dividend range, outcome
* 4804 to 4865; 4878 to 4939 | 1.03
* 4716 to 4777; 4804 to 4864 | 1.04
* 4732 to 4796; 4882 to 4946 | 1.05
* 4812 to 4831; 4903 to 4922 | 0.98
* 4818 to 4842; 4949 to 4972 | 1.04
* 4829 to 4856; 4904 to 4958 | 1.05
